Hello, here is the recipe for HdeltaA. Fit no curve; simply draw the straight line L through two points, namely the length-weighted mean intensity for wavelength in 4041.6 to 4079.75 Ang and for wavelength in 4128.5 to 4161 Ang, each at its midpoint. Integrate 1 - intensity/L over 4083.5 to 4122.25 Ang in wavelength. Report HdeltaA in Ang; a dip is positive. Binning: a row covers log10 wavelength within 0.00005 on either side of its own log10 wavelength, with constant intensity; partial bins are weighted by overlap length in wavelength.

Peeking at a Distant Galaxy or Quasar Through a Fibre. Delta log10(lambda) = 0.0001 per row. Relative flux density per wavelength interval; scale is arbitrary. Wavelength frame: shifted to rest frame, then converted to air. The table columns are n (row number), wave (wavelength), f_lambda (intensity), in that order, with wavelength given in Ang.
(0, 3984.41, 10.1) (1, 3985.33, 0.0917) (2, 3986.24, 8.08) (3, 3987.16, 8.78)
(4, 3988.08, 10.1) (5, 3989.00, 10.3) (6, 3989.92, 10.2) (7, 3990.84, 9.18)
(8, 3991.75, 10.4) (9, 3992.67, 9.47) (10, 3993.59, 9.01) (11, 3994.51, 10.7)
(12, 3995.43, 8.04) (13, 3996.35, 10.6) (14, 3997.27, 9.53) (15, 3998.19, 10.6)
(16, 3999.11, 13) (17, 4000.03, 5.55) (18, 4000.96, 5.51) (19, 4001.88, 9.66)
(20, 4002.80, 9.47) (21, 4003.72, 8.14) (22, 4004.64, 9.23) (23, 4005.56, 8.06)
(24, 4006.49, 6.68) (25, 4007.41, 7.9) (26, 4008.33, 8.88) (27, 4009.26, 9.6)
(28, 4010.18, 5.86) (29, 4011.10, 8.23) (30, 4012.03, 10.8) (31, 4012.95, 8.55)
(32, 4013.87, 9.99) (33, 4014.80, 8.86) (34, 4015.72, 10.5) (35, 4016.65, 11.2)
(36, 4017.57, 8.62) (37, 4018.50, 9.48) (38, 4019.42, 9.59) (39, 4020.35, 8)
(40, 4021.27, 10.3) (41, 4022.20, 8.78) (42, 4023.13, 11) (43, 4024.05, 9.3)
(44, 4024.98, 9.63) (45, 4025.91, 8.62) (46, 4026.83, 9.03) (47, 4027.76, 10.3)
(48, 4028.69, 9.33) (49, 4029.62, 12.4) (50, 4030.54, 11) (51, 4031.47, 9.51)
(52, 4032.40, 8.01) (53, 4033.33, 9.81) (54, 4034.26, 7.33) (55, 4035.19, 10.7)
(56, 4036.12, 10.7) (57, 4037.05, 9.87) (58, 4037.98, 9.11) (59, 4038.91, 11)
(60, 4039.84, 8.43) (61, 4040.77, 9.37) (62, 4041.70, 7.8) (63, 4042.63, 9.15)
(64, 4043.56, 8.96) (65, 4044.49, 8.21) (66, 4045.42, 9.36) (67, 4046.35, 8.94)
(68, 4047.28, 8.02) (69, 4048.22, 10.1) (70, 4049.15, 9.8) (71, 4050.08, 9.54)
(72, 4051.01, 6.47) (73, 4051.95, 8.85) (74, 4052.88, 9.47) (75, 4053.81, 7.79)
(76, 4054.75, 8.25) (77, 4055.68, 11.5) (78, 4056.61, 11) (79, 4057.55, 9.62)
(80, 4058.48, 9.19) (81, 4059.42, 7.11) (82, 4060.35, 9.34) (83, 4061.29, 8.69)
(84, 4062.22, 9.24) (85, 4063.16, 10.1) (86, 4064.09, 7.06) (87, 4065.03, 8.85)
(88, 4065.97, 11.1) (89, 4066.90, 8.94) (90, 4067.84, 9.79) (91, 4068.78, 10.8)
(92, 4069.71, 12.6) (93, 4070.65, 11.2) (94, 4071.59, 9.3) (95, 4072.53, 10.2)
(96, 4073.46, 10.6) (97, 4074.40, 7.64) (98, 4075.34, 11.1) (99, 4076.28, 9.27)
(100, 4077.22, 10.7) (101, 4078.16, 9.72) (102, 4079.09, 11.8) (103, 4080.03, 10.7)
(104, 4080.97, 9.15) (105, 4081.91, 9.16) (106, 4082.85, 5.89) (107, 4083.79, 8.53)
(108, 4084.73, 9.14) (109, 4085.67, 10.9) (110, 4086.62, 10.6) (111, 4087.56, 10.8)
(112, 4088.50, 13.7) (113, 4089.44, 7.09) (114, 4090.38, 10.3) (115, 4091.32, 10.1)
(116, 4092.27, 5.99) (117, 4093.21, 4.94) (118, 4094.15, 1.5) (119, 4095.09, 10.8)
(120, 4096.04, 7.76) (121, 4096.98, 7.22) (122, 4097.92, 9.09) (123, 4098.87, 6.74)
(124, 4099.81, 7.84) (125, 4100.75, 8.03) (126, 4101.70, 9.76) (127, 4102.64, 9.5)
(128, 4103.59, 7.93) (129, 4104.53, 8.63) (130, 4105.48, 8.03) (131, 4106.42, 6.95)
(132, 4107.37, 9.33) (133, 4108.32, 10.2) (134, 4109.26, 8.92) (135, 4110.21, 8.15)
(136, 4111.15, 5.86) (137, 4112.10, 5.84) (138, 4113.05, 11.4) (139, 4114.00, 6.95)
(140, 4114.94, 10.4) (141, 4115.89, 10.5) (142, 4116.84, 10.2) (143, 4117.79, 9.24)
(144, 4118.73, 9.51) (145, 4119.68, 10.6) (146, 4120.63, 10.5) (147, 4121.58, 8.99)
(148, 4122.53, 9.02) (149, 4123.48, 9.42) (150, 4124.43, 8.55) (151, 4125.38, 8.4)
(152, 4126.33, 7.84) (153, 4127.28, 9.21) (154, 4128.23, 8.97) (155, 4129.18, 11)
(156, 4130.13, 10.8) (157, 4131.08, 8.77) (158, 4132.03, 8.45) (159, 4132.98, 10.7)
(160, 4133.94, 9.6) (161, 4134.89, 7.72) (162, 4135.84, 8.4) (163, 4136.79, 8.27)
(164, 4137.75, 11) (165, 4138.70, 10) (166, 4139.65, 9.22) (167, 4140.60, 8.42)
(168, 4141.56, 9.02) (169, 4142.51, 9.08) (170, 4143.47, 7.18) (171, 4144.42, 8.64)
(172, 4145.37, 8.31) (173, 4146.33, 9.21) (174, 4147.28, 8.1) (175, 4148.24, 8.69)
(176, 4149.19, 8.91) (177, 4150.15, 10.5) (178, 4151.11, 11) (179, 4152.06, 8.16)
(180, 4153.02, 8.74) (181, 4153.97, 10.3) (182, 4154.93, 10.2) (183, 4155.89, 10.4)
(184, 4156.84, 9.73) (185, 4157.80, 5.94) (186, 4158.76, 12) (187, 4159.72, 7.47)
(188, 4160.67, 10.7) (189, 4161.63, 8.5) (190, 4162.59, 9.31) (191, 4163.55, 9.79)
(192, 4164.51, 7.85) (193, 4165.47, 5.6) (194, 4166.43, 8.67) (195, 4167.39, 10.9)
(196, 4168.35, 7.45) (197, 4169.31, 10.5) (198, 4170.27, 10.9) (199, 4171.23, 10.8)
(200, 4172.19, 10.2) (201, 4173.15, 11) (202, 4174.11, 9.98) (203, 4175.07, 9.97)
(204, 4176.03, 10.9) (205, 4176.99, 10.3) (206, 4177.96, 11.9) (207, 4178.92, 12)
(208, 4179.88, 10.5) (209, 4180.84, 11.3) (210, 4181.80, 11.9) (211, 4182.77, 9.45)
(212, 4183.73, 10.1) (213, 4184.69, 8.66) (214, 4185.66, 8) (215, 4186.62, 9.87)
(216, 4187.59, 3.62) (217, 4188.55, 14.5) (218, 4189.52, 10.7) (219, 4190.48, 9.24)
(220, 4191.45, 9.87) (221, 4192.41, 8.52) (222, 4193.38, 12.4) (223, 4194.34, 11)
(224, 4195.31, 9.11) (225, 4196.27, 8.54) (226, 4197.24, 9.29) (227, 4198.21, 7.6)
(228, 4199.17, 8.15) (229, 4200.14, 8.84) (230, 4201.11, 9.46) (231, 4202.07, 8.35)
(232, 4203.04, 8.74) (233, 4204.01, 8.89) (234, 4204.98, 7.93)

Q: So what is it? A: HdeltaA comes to 2.5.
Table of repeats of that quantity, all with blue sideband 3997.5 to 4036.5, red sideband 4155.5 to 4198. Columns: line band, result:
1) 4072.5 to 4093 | -0.38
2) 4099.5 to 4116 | 1.71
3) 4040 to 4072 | 0.29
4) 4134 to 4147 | 1.09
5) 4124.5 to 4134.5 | 0.28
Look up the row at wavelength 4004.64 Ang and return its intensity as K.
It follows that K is 9.23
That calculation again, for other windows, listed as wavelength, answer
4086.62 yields 10.6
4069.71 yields 12.6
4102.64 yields 9.5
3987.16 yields 8.78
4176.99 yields 10.3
